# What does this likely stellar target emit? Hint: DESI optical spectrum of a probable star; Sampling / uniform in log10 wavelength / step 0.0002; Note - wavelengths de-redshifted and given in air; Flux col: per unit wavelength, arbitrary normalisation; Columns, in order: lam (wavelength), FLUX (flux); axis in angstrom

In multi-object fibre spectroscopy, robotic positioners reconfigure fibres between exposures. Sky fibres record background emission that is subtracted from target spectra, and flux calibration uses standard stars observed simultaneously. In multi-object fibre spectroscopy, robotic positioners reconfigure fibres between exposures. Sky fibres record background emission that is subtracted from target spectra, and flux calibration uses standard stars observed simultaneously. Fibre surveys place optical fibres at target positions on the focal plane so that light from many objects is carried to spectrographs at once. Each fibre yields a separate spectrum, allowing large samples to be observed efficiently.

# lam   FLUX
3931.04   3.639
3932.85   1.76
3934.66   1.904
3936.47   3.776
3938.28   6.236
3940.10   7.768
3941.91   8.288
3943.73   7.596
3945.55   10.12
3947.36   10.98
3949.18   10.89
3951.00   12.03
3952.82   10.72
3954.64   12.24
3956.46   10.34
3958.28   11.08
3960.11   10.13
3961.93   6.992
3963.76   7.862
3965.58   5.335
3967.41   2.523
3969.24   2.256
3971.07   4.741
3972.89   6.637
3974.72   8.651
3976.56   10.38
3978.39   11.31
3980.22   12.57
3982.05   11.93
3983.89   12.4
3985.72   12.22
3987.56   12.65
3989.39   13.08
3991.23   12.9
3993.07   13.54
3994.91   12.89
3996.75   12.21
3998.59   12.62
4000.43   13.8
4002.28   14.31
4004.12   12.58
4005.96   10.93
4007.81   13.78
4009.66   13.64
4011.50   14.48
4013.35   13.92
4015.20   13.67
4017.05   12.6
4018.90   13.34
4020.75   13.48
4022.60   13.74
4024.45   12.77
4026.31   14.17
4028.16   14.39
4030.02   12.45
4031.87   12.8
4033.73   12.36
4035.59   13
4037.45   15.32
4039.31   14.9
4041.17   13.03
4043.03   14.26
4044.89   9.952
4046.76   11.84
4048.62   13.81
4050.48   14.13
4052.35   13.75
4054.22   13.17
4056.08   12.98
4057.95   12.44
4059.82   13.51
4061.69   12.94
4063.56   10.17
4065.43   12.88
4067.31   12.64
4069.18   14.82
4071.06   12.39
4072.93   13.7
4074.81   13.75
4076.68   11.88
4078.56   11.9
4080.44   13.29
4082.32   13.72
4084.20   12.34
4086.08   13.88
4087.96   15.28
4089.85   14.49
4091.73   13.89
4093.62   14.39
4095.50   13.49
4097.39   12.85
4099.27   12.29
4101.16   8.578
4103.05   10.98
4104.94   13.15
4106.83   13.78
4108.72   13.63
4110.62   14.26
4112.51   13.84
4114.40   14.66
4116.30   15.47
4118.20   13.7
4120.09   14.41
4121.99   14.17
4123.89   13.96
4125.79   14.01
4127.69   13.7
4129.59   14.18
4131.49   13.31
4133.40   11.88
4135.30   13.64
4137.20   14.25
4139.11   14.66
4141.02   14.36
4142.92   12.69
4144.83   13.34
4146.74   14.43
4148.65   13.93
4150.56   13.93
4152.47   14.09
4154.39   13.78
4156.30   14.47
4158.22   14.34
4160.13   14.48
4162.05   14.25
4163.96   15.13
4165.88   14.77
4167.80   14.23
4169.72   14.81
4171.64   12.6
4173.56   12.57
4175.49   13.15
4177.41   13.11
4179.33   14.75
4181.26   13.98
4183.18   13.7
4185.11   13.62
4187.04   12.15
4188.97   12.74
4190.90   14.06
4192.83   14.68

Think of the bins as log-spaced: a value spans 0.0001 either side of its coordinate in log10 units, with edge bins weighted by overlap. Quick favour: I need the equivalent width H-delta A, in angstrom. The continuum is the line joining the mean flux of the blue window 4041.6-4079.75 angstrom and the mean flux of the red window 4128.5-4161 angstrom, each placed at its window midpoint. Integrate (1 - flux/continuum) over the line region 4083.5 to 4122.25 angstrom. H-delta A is -0.4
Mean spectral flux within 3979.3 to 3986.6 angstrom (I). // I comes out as 12.3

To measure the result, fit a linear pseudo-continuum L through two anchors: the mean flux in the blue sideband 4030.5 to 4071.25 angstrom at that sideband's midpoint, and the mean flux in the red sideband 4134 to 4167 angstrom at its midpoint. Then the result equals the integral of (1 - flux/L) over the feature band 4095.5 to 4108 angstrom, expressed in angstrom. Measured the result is 1.4 angstrom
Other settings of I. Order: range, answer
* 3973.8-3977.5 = 9.51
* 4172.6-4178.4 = 13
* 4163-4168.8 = 14.7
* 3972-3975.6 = 7.64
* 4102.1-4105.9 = 12.1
